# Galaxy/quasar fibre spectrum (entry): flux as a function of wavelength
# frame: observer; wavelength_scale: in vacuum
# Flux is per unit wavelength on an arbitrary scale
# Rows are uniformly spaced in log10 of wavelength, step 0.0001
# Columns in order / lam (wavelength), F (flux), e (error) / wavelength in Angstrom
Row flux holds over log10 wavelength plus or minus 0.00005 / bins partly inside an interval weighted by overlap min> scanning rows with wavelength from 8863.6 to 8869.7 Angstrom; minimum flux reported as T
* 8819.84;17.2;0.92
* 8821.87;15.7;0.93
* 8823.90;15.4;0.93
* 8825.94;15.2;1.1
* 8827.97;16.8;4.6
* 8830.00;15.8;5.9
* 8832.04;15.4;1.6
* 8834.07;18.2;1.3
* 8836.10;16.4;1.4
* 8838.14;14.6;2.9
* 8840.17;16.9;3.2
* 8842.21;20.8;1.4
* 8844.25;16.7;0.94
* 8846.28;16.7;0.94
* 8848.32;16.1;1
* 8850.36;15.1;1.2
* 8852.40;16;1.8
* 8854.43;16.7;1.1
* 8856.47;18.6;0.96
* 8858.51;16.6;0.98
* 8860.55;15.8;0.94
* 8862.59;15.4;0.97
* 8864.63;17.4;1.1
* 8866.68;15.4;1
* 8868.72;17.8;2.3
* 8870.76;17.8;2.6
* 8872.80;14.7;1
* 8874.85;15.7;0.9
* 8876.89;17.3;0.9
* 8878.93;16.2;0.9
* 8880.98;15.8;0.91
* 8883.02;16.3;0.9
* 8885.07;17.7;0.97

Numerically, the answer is 15.4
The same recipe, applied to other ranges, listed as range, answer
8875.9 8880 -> 16.2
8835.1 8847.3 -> 14.6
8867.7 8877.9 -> 14.7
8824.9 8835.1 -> 15.2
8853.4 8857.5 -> 16.7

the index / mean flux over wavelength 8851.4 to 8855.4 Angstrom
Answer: 16.4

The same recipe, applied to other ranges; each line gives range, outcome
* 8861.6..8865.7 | 16.4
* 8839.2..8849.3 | 17.4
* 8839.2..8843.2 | 18.8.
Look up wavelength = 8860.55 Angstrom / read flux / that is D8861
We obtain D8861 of 15.8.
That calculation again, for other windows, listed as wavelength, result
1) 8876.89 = 17.3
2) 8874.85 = 15.7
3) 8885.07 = 17.7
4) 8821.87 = 15.7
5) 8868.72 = 17.8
